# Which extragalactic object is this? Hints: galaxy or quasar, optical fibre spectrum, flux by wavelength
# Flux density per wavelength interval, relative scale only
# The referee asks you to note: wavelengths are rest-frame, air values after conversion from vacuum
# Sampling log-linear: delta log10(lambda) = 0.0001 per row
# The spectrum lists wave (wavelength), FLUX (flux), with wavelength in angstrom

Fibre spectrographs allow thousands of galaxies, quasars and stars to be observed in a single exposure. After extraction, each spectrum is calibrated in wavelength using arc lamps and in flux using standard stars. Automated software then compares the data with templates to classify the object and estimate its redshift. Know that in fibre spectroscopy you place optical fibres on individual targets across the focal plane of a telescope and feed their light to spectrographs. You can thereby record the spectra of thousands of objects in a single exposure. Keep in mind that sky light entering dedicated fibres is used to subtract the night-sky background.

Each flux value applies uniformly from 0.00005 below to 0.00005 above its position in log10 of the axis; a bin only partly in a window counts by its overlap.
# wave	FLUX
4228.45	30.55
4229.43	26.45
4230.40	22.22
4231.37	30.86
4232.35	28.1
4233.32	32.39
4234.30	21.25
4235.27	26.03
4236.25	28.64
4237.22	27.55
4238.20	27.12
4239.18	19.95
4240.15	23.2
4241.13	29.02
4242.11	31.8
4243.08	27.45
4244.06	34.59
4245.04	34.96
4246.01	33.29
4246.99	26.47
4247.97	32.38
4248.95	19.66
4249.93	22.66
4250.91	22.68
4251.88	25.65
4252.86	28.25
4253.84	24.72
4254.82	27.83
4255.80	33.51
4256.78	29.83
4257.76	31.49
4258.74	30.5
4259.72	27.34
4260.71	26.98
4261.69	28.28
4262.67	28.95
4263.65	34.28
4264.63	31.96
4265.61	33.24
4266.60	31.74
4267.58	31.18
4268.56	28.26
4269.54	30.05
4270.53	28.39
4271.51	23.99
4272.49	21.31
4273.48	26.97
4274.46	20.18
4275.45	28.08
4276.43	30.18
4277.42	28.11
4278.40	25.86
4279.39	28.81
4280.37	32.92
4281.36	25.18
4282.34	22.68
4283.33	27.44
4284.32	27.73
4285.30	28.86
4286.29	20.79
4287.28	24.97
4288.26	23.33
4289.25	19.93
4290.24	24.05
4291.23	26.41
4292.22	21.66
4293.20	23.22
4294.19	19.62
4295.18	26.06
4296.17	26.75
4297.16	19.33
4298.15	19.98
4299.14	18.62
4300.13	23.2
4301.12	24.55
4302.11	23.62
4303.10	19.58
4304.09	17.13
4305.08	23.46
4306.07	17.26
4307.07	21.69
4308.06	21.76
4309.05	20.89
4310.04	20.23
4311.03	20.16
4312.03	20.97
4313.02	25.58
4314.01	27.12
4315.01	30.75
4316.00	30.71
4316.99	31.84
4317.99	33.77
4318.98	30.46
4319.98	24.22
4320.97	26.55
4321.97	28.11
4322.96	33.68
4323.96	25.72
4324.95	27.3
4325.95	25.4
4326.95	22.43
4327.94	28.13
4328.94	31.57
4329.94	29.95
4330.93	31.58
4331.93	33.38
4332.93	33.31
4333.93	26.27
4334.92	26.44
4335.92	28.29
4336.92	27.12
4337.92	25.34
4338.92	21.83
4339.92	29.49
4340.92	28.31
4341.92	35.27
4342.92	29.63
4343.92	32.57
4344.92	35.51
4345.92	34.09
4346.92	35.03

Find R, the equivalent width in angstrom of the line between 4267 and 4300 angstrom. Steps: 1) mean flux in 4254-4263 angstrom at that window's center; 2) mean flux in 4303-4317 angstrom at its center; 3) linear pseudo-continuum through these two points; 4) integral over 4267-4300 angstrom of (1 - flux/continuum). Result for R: 1.4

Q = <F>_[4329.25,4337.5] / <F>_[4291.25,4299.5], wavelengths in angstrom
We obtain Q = 1.3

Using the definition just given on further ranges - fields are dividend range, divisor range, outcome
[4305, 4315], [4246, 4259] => 0.81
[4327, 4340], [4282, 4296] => 1.18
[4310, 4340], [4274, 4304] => 1.14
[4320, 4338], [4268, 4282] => 1.05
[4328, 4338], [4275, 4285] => 1.06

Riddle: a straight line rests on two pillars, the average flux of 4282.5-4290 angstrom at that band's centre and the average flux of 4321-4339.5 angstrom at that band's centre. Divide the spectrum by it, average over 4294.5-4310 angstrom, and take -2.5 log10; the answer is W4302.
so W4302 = 0.20 mag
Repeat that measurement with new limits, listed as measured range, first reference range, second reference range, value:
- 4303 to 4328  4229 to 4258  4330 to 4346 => 0.16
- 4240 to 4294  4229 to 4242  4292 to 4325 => -0.08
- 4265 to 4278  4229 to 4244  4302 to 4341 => -0.04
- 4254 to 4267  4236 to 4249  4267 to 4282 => -0.09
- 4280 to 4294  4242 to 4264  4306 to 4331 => 0.12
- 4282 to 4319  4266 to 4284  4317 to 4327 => 0.17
